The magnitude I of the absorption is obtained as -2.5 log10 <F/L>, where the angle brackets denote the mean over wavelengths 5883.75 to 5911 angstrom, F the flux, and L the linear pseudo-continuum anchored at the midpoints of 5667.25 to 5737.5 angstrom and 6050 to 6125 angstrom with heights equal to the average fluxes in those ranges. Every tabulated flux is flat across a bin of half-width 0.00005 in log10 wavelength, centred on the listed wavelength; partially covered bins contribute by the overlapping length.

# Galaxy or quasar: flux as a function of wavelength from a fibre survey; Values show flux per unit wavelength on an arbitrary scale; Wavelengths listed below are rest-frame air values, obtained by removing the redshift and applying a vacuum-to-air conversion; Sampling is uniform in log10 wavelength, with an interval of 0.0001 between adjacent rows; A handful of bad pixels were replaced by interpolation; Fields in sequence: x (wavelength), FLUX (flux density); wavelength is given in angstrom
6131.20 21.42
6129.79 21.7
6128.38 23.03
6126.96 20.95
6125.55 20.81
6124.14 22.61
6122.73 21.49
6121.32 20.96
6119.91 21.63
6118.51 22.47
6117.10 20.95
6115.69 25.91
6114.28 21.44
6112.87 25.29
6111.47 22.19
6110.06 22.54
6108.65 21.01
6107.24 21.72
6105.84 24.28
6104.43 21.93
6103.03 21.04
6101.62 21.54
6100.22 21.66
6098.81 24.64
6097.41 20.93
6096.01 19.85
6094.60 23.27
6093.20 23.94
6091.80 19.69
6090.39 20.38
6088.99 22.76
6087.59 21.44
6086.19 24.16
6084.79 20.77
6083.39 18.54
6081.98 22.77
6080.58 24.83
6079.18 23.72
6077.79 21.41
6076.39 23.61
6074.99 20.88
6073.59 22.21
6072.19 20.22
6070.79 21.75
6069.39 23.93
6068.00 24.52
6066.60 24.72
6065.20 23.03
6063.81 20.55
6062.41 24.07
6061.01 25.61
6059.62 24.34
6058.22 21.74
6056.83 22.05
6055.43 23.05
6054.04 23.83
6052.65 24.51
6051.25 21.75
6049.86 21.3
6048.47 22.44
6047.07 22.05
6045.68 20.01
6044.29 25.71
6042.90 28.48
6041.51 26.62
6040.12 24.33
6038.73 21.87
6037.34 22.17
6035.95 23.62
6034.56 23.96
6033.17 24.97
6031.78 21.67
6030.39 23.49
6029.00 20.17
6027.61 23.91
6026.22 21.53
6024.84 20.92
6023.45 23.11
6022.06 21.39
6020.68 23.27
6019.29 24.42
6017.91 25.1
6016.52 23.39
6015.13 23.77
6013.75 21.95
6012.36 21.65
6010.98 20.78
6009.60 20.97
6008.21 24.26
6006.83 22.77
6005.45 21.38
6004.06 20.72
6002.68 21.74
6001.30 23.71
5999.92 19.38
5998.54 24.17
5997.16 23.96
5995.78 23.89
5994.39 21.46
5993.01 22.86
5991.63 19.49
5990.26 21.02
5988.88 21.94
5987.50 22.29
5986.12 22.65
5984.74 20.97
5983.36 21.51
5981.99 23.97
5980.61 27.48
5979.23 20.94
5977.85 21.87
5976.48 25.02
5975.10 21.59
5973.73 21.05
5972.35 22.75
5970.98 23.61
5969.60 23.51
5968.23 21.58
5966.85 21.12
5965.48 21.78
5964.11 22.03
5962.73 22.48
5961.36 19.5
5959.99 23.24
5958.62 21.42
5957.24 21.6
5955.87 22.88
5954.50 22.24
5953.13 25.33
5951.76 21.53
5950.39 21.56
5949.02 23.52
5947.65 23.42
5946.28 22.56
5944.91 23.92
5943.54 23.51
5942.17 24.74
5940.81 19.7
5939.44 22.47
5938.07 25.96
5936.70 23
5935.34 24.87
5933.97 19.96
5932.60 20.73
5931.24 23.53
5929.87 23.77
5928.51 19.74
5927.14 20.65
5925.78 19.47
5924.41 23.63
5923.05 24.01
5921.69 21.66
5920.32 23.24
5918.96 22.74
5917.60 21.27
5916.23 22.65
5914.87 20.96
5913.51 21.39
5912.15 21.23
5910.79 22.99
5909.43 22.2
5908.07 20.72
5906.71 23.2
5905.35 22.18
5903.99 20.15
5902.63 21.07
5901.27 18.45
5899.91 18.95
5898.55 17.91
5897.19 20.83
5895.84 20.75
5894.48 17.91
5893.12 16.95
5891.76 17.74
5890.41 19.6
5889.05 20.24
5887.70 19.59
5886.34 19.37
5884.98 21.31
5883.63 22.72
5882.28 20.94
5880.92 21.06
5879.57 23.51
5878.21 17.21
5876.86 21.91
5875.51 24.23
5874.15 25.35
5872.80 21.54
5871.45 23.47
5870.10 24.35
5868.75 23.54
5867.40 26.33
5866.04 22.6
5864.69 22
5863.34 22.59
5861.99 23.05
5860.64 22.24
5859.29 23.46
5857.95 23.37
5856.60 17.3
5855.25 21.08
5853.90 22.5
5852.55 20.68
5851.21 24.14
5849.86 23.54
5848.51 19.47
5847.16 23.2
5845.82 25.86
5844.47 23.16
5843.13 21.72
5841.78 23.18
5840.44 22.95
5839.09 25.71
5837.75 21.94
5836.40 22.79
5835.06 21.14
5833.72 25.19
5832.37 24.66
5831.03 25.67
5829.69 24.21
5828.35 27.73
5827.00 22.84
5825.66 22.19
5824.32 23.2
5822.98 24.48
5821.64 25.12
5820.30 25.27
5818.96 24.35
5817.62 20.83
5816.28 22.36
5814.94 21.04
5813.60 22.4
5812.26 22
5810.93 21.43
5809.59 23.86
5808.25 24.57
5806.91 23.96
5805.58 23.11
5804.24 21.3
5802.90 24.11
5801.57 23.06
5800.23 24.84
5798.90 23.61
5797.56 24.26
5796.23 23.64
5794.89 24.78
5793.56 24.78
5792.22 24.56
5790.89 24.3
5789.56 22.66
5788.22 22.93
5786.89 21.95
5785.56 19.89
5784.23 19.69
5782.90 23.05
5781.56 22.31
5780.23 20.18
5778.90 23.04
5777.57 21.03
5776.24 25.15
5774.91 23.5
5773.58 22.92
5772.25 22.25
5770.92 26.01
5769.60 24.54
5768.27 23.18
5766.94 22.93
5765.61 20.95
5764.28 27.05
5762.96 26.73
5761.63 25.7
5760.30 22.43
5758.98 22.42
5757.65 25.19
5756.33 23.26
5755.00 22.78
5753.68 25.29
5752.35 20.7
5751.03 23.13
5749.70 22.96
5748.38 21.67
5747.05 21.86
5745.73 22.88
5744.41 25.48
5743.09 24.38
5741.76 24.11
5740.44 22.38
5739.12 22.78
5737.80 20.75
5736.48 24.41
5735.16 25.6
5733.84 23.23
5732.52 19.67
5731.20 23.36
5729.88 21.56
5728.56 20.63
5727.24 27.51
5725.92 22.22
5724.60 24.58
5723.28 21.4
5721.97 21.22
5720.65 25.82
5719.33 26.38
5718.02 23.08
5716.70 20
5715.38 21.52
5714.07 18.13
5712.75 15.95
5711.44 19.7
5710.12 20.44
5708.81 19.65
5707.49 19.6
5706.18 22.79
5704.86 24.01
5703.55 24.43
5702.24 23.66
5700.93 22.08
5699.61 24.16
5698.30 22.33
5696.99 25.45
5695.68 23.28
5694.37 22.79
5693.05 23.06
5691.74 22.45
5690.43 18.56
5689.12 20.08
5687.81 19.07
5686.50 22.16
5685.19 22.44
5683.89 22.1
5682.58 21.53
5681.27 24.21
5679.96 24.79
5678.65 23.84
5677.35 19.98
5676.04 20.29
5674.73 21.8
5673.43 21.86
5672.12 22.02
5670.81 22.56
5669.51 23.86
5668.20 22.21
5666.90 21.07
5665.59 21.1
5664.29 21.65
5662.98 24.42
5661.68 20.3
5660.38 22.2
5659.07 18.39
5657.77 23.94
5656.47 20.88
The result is 0.11 mag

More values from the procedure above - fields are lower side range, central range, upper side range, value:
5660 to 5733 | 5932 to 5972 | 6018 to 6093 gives 0.00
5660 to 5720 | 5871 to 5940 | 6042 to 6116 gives 0.05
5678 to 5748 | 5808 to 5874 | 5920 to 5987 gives -0.03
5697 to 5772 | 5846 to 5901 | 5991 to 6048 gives 0.07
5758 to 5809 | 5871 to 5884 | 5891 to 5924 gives -0.03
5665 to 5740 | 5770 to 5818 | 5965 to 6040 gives -0.03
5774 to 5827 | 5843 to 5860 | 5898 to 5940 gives 0.01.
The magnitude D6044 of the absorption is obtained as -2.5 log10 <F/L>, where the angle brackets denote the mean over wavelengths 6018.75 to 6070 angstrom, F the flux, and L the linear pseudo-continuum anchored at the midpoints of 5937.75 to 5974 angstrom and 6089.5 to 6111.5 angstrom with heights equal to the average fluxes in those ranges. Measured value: -0.05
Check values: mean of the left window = 22.5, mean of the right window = 21.9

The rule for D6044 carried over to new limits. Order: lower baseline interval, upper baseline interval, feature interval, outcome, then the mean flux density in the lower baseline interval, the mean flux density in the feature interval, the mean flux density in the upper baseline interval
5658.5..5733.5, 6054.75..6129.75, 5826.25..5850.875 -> -0.07 mag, 22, 23.6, 22.3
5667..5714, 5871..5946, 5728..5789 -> -0.06 mag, 21.9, 23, 21.5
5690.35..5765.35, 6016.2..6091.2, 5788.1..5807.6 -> -0.04 mag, 22.8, 23.7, 22.9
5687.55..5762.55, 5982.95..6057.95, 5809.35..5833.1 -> -0.04 mag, 22.6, 23.5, 22.7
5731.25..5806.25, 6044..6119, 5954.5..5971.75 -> 0.03 mag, 23.2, 22.1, 22.5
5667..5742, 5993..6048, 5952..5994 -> 0.02 mag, 22.3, 22.3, 22.9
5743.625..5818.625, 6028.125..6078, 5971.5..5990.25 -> 0.03 mag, 23.2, 22.6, 23.1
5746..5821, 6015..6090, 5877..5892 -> 0.13 mag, 23.2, 20.4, 23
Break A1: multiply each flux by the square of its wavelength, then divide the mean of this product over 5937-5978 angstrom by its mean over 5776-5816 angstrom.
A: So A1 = 1.0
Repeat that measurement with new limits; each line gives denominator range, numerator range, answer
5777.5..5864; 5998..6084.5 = 1.07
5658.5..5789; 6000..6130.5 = 1.13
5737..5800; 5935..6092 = 1.06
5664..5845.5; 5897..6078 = 1.06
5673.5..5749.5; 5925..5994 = 1.09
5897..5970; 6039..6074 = 1.10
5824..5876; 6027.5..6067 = 1.07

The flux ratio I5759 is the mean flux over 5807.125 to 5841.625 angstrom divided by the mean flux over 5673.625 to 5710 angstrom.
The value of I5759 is 1.1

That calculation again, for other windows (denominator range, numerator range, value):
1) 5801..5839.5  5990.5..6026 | 0.95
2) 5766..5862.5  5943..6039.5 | 0.97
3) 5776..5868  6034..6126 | 0.98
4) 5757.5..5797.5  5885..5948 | 0.92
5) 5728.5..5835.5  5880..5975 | 0.93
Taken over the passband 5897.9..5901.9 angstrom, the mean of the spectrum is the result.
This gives 18.4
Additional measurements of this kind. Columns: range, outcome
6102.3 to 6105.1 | 21.5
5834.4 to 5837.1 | 22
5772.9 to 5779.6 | 23.1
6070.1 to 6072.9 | 21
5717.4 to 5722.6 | 24.2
